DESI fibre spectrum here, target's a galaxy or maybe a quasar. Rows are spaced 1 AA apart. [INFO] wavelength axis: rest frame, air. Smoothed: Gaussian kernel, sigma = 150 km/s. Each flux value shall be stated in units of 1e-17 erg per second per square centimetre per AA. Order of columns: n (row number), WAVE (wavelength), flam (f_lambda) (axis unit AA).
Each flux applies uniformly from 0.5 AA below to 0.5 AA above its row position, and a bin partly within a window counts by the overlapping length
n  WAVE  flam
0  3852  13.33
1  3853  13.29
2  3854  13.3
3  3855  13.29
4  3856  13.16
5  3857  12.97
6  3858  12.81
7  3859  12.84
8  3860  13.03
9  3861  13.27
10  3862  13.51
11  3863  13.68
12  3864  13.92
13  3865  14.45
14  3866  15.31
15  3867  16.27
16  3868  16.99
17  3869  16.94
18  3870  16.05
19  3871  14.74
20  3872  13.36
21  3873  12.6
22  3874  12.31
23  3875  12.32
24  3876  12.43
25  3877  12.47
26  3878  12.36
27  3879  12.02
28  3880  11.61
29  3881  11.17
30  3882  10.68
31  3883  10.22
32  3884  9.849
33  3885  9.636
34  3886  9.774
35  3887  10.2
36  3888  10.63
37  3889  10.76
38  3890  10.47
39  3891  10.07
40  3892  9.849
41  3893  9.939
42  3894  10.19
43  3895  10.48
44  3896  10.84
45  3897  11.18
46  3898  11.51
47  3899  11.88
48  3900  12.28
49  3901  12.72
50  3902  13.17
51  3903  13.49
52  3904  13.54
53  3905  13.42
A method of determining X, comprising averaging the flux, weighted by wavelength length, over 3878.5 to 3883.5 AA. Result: 11.1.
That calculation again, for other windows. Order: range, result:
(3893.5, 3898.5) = 10.8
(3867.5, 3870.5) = 16.7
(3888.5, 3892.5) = 10.3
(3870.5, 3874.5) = 13.3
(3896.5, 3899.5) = 11.5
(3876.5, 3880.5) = 12.1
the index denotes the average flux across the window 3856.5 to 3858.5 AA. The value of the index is 12.9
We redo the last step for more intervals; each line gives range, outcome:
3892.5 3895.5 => 10.2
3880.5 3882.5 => 10.9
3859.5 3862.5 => 13.3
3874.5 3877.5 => 12.4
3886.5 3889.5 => 10.5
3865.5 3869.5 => 16.4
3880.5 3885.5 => 10.3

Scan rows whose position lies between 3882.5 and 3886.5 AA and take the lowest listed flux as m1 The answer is 9.636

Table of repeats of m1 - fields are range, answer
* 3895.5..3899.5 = 10.84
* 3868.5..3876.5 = 12.31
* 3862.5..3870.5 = 13.68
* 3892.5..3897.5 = 9.939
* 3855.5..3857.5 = 12.97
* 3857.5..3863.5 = 12.81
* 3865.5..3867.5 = 15.31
